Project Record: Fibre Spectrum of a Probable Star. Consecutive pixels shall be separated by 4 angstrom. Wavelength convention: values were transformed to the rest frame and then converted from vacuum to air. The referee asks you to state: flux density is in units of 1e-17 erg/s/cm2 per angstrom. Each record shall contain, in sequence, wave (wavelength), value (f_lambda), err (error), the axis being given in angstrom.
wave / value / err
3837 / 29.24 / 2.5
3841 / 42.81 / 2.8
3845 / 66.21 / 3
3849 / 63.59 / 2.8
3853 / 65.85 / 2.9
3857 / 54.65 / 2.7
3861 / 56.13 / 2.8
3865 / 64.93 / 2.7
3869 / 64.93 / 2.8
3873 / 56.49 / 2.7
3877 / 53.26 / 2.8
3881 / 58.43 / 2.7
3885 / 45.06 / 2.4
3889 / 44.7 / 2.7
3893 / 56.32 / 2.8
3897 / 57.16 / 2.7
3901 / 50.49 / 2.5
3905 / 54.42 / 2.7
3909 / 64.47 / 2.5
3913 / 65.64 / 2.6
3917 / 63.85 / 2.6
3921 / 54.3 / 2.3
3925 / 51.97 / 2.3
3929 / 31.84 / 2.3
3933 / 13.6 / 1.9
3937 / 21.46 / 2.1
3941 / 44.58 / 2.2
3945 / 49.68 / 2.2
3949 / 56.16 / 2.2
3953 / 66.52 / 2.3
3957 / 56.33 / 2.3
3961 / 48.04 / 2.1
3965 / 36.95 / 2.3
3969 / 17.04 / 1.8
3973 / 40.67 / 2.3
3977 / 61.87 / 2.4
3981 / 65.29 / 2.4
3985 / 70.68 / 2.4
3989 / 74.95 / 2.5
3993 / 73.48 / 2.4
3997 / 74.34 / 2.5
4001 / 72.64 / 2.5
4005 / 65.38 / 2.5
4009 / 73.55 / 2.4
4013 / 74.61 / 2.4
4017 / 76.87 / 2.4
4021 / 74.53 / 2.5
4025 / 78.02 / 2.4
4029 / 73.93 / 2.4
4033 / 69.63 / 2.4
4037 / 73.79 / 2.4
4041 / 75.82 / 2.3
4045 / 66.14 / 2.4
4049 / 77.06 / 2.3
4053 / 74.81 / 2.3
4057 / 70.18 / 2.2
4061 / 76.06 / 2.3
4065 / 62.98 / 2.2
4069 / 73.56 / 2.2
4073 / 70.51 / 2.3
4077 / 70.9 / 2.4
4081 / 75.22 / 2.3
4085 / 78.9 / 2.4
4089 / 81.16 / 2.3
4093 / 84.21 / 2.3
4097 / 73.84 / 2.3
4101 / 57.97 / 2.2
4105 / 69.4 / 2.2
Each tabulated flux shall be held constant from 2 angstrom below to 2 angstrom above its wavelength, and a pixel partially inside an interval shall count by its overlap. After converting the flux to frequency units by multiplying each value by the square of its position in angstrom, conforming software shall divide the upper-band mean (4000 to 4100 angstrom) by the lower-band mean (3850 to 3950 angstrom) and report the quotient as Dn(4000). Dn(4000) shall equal 1.53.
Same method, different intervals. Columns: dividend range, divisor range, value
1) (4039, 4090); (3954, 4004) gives 1.31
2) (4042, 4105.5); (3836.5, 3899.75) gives 1.45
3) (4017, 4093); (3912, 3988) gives 1.61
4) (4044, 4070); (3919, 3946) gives 2.02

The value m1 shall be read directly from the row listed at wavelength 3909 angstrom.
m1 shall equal 64.47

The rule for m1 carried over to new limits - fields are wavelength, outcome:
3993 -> 73.48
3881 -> 58.43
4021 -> 74.53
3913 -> 65.64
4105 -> 69.4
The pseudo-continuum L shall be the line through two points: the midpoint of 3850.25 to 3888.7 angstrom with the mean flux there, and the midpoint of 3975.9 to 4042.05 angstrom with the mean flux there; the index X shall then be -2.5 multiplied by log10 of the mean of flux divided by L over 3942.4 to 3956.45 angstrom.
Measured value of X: 0.16 mag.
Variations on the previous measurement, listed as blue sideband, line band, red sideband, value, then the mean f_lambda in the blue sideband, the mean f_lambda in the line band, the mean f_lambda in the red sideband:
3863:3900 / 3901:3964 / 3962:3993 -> 0.11 mag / 55.6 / 49.4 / 53.7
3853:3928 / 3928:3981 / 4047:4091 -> 0.41 mag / 56.4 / 43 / 73.8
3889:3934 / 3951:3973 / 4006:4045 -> 0.34 mag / 51.8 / 44.6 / 73.9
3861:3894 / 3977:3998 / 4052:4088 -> -0.08 mag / 55.5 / 70.7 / 72.7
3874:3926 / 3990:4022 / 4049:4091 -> -0.10 mag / 55.5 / 73.2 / 73.6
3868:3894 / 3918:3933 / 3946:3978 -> 0.18 mag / 53.7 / 42.9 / 47.6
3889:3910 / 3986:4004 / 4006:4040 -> -0.05 mag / 55.1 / 73.2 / 74.1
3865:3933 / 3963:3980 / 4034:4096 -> 0.47 mag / 53.7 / 40.7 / 74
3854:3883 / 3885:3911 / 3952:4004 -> 0.09 mag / 58.7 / 53.9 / 58.3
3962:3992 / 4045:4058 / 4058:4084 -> -0.08 mag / 53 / 73.1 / 71.8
